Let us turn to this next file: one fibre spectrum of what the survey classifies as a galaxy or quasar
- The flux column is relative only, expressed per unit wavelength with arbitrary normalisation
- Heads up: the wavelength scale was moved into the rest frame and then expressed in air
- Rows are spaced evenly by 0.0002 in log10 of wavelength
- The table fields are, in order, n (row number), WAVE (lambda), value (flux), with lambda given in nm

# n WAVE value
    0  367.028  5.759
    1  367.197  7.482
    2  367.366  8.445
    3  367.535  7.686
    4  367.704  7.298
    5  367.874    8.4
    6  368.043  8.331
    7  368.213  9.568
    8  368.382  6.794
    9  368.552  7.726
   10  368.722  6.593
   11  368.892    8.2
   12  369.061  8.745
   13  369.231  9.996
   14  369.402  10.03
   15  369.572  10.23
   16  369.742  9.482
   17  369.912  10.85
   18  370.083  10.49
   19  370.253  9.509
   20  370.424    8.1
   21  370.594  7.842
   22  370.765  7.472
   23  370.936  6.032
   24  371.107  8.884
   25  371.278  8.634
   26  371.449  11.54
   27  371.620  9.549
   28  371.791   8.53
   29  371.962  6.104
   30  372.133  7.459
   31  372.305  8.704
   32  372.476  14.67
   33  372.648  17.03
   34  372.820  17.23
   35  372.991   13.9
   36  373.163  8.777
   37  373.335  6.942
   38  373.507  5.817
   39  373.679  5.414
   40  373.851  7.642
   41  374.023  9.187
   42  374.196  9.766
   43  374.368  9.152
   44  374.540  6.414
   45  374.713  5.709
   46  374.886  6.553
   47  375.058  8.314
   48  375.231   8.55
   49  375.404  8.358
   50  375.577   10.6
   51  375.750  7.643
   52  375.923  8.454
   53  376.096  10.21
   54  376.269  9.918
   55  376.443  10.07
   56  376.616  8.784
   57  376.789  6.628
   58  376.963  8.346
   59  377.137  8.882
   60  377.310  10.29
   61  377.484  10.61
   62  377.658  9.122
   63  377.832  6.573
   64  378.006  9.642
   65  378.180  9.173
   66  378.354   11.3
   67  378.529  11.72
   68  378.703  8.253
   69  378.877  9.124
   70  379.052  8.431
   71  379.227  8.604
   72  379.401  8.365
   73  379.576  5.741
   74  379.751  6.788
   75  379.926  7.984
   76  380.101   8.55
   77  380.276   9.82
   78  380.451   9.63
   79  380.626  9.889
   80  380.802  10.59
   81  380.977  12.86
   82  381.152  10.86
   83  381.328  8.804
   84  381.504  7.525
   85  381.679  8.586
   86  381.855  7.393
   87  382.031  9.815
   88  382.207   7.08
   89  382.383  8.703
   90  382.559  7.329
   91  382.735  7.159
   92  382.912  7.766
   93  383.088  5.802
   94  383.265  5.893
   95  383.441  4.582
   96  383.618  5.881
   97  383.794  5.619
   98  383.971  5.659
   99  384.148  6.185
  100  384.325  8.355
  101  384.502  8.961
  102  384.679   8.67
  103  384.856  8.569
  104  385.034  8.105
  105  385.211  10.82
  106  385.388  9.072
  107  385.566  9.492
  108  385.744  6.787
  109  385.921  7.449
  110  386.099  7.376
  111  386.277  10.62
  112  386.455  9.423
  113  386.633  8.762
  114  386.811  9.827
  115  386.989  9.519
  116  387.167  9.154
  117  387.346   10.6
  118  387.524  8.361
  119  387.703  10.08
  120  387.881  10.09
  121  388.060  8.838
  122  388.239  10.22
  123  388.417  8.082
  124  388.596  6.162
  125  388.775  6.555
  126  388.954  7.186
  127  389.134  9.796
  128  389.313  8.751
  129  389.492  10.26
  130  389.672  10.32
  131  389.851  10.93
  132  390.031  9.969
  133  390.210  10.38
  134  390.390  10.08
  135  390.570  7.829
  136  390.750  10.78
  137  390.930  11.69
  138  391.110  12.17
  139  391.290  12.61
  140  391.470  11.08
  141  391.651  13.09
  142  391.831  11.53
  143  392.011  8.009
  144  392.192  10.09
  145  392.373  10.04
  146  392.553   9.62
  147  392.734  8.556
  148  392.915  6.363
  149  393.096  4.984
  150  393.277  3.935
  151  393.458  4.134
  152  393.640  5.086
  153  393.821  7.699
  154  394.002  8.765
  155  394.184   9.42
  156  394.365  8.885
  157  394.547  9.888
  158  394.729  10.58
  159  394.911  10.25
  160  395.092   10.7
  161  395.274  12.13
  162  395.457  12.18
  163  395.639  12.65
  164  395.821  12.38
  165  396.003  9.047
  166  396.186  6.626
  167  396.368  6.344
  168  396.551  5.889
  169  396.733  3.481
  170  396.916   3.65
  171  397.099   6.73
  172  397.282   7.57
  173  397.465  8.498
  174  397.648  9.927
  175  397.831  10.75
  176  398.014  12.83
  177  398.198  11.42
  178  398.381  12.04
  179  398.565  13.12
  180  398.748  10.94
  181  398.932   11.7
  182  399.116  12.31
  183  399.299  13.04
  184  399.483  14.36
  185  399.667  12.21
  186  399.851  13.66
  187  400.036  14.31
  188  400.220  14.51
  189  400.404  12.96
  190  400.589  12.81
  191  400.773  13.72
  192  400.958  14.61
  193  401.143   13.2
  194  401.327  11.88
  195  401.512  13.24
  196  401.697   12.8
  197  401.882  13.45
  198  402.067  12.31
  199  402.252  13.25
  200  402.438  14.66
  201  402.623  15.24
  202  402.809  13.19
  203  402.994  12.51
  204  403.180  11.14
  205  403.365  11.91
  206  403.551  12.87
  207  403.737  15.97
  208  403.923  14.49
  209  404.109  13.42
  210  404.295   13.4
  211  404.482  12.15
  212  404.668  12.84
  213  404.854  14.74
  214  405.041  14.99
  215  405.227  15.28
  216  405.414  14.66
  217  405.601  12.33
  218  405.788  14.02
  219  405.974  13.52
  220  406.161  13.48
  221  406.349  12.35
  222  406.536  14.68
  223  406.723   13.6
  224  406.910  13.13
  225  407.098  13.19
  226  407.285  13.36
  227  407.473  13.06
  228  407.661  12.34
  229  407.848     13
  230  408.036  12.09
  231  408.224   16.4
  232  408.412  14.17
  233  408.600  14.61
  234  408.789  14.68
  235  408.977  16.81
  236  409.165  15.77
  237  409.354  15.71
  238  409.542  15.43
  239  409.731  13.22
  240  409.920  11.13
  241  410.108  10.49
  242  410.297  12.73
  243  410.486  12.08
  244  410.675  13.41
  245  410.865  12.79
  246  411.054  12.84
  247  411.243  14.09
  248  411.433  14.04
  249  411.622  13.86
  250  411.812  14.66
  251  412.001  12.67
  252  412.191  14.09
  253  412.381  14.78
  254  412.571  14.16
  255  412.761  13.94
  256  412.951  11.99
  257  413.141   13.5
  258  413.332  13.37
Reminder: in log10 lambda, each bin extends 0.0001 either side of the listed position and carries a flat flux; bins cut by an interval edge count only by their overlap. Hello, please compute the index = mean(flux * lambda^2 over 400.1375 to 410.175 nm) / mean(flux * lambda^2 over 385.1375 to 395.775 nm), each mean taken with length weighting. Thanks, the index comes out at 1.6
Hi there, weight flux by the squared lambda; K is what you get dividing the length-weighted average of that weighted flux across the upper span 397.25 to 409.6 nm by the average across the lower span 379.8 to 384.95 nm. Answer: 1.84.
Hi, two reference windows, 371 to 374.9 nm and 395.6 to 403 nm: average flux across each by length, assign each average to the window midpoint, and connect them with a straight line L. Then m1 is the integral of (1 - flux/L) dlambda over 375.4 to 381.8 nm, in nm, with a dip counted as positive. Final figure 0.44 nm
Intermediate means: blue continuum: 9.32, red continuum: 11.5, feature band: 9.1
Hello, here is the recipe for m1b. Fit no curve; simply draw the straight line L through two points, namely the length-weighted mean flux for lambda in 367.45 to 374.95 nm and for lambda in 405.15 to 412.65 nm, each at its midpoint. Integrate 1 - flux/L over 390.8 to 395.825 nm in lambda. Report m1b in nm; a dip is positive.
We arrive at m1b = 0.93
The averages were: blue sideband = 8.94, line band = 9.55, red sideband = 13.7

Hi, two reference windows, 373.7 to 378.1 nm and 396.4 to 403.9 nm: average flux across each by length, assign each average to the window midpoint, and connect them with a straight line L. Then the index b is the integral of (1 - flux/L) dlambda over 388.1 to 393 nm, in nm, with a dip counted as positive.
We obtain 0.398 nm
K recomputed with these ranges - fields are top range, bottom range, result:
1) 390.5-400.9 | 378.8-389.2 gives 1.28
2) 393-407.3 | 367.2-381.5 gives 1.47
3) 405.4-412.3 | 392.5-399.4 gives 1.60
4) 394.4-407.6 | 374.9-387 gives 1.58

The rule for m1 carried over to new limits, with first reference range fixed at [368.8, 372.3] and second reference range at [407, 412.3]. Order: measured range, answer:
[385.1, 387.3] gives 0.36 nm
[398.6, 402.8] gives -0.22 nm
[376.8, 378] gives 0.10 nm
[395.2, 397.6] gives 0.75 nm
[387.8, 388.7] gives 0.20 nm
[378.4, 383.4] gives 0.79 nm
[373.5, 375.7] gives 0.35 nm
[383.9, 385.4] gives 0.33 nm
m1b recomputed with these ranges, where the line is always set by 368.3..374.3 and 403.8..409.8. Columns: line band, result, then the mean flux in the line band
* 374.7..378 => 0.409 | 8.7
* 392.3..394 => 0.751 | 6.79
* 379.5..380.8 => 0.240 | 8.51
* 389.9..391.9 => 0.144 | 11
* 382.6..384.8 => 0.839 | 6.75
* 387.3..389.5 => 0.529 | 8.76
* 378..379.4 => 0.107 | 9.45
